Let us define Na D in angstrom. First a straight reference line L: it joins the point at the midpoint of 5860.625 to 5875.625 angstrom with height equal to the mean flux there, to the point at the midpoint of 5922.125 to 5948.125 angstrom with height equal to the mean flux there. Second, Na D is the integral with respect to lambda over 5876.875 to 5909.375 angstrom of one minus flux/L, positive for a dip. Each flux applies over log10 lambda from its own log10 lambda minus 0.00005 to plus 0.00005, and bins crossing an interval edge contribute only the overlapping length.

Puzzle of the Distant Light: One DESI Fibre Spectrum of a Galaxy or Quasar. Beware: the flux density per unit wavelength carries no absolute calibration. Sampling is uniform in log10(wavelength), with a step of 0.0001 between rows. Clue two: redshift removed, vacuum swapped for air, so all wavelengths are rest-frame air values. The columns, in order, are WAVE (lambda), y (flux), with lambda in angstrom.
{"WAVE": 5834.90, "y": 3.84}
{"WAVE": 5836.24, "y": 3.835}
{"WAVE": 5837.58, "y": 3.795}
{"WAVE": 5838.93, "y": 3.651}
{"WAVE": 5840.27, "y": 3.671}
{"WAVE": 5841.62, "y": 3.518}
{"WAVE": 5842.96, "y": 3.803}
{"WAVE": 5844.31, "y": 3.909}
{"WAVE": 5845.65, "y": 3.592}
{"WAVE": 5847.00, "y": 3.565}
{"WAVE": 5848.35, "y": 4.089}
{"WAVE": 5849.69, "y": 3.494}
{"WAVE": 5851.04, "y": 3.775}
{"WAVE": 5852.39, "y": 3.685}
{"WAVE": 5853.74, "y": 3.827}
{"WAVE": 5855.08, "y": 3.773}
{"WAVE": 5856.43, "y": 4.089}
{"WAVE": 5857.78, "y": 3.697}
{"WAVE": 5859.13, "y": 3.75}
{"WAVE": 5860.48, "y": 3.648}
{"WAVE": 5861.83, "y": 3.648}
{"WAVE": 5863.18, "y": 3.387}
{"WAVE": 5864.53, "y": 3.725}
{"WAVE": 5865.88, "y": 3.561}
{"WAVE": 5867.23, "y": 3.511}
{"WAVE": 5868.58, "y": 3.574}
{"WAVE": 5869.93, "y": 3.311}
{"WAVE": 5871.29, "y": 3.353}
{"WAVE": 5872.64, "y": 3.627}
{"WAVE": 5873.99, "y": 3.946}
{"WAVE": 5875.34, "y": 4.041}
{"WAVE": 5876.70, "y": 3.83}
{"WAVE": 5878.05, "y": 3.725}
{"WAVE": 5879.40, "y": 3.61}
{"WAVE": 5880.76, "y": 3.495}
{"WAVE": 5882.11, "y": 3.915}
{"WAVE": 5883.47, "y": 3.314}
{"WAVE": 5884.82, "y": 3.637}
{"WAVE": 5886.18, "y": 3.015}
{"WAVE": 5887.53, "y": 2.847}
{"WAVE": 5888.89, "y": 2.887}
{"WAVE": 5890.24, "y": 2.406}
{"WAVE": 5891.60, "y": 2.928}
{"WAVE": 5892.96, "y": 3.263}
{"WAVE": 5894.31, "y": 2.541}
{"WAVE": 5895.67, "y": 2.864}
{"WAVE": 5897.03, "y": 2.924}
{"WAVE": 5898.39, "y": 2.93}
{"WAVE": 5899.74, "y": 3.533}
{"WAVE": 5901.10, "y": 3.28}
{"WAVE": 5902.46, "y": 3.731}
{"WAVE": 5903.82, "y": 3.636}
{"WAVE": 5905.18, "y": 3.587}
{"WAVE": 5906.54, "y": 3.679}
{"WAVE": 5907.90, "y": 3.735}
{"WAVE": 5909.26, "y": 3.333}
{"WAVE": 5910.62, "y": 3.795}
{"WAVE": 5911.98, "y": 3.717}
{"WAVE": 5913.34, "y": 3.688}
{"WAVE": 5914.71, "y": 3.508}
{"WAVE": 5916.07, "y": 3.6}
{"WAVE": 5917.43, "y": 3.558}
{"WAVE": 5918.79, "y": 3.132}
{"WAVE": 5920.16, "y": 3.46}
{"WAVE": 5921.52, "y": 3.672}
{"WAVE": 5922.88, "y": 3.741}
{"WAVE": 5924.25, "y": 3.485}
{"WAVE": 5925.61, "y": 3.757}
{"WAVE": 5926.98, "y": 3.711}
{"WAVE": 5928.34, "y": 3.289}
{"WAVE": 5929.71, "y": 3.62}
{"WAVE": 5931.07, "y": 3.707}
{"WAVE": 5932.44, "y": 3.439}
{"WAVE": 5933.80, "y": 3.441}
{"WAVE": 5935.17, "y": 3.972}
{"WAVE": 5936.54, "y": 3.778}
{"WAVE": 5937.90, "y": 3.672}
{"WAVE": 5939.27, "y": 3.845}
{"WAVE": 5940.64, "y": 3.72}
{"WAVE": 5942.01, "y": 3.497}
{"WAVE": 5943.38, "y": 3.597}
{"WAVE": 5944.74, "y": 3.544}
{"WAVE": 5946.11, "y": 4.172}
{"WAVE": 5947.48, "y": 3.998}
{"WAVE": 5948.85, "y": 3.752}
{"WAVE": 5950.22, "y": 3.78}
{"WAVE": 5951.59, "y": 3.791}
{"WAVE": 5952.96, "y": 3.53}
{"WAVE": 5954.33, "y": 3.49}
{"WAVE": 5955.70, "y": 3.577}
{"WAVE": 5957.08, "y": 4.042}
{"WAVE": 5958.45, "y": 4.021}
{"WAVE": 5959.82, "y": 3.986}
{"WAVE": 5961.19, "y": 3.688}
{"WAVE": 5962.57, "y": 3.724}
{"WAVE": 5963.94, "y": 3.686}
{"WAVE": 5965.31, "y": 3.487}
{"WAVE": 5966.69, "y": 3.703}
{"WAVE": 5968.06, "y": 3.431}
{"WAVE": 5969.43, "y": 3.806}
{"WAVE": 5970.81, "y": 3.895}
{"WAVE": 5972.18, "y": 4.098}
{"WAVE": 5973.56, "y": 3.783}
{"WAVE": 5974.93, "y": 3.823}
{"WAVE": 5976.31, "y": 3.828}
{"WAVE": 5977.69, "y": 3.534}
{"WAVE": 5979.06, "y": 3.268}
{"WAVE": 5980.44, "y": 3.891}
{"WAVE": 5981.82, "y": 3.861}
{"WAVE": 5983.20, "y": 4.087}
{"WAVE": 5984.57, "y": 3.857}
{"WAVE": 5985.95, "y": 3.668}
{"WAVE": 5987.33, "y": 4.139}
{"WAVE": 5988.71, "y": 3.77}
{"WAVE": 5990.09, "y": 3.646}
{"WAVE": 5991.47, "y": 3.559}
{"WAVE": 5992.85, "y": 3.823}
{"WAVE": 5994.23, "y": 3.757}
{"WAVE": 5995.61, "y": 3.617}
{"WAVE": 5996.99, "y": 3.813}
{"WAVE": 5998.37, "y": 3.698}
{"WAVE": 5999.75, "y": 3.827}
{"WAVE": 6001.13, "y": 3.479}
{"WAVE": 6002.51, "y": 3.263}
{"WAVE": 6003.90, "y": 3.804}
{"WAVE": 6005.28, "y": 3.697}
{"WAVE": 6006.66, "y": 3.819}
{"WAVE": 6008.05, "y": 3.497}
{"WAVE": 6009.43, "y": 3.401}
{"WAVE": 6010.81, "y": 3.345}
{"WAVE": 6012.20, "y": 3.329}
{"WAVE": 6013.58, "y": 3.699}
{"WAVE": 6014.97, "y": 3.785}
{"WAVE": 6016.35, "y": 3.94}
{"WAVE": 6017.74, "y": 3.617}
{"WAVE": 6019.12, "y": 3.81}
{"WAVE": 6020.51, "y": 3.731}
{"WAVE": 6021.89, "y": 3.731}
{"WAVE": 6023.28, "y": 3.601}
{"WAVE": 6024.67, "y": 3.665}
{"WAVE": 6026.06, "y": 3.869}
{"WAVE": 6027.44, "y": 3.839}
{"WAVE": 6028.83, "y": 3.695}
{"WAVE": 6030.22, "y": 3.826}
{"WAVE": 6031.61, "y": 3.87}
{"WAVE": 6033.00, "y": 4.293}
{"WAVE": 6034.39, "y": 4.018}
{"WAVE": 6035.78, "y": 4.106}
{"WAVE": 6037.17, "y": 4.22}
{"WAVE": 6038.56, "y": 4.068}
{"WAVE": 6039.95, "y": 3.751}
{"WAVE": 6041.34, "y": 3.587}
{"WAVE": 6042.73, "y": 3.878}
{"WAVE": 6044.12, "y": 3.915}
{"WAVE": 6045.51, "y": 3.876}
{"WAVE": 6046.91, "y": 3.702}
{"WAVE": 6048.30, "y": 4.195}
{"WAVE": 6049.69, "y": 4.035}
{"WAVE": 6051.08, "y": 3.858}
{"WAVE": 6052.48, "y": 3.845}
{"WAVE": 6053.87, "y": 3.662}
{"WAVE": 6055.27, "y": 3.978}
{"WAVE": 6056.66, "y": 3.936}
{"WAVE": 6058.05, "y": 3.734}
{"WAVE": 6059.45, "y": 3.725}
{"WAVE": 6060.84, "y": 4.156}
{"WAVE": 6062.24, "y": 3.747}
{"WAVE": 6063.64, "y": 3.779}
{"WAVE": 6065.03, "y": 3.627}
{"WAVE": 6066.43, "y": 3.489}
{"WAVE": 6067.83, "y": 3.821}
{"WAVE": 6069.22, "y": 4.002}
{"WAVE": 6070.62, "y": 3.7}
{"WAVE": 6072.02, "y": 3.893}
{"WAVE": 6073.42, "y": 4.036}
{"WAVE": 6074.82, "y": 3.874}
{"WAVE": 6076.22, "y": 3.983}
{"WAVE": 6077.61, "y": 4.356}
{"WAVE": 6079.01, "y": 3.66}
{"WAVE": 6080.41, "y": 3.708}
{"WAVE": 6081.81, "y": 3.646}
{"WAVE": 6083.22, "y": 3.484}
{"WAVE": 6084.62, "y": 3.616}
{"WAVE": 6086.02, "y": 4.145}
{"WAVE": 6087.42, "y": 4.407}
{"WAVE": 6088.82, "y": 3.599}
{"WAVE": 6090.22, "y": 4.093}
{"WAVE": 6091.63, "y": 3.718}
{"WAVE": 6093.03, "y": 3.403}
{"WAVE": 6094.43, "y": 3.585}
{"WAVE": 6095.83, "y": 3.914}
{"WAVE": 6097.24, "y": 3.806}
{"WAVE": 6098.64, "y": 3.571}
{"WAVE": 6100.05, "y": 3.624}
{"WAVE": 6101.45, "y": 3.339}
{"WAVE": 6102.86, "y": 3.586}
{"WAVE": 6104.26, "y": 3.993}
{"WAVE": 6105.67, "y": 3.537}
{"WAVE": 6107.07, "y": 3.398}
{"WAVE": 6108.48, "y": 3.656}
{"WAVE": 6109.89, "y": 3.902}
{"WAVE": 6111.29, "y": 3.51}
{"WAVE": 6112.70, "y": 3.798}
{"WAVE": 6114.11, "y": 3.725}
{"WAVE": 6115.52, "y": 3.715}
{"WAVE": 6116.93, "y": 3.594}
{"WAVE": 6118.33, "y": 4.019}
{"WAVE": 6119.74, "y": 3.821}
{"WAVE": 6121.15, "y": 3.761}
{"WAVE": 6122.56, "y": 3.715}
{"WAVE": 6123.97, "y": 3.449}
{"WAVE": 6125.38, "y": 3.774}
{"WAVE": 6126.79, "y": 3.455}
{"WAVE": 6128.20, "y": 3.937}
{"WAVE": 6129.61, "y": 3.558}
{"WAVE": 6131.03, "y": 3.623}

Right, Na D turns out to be 3.0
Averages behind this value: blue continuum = 3.6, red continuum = 3.68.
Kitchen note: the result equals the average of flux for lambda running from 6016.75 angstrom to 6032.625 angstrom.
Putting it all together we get 3.76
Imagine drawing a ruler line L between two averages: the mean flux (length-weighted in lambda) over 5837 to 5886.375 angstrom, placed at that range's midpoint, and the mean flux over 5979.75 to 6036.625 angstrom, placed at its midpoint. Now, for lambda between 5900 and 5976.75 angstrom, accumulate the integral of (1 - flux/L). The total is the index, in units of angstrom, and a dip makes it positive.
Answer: 0.7 angstrom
